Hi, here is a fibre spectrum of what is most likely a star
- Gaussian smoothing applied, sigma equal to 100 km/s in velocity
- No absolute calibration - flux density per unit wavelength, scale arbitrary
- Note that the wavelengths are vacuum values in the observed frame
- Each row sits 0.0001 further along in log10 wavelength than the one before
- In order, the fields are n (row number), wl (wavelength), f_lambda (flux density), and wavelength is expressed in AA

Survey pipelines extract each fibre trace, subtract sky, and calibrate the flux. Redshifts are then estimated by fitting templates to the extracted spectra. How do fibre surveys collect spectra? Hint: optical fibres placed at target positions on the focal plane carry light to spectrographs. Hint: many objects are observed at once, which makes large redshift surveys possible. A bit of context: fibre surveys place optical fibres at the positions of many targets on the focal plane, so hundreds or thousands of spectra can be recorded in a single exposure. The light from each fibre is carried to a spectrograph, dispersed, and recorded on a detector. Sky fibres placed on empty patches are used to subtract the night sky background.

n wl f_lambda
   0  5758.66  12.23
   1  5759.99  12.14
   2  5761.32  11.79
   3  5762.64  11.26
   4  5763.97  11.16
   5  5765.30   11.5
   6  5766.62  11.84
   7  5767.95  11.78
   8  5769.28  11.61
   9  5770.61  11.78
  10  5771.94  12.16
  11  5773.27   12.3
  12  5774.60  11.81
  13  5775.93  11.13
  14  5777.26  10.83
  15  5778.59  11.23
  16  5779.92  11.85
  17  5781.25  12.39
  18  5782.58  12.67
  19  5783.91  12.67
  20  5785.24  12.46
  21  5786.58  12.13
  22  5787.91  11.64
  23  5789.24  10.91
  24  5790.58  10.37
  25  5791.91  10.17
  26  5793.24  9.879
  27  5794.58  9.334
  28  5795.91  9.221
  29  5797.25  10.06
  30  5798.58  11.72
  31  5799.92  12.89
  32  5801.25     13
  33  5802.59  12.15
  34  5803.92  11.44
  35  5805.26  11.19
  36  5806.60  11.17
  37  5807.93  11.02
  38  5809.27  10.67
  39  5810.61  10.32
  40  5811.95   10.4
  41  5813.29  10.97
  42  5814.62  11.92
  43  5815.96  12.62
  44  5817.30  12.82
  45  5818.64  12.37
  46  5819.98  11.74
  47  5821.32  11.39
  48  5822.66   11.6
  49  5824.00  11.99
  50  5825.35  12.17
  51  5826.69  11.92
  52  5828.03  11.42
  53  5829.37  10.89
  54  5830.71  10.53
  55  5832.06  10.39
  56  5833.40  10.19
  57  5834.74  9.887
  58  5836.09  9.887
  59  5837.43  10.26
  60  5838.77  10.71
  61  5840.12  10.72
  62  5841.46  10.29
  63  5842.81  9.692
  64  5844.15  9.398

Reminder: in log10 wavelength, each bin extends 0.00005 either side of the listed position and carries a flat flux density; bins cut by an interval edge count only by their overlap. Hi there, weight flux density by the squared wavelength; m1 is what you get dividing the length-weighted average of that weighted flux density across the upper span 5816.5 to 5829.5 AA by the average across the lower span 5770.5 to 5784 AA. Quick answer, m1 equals 1.02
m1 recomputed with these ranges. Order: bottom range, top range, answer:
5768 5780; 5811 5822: 1.03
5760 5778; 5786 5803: 0.96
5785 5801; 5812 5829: 1.10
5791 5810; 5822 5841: 1.00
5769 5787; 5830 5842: 0.88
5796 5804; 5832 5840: 0.88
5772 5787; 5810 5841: 0.95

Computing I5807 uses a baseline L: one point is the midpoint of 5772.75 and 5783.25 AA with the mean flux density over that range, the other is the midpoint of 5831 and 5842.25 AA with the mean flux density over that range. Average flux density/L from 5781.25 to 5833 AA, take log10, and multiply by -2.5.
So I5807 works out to -0.03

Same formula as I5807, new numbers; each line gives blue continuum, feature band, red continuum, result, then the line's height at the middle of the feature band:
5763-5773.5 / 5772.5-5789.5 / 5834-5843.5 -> -0.040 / 11.5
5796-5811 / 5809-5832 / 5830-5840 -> -0.070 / 10.8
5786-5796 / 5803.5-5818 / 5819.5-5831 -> -0.020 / 11.1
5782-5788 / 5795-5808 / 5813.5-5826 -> 0.077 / 12.2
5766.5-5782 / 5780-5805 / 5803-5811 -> -0.006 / 11.3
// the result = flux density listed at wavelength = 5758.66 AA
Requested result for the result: 12.23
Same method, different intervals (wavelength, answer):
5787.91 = 11.64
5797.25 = 10.06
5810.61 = 10.32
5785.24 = 12.46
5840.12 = 10.72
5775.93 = 11.13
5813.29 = 10.97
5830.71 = 10.53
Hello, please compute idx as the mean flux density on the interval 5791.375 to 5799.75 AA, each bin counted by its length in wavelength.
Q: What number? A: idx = 10.2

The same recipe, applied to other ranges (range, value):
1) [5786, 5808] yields 11.1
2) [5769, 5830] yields 11.5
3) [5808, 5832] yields 11.5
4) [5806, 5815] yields 10.9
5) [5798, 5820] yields 11.7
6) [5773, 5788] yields 11.9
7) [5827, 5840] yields 10.5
